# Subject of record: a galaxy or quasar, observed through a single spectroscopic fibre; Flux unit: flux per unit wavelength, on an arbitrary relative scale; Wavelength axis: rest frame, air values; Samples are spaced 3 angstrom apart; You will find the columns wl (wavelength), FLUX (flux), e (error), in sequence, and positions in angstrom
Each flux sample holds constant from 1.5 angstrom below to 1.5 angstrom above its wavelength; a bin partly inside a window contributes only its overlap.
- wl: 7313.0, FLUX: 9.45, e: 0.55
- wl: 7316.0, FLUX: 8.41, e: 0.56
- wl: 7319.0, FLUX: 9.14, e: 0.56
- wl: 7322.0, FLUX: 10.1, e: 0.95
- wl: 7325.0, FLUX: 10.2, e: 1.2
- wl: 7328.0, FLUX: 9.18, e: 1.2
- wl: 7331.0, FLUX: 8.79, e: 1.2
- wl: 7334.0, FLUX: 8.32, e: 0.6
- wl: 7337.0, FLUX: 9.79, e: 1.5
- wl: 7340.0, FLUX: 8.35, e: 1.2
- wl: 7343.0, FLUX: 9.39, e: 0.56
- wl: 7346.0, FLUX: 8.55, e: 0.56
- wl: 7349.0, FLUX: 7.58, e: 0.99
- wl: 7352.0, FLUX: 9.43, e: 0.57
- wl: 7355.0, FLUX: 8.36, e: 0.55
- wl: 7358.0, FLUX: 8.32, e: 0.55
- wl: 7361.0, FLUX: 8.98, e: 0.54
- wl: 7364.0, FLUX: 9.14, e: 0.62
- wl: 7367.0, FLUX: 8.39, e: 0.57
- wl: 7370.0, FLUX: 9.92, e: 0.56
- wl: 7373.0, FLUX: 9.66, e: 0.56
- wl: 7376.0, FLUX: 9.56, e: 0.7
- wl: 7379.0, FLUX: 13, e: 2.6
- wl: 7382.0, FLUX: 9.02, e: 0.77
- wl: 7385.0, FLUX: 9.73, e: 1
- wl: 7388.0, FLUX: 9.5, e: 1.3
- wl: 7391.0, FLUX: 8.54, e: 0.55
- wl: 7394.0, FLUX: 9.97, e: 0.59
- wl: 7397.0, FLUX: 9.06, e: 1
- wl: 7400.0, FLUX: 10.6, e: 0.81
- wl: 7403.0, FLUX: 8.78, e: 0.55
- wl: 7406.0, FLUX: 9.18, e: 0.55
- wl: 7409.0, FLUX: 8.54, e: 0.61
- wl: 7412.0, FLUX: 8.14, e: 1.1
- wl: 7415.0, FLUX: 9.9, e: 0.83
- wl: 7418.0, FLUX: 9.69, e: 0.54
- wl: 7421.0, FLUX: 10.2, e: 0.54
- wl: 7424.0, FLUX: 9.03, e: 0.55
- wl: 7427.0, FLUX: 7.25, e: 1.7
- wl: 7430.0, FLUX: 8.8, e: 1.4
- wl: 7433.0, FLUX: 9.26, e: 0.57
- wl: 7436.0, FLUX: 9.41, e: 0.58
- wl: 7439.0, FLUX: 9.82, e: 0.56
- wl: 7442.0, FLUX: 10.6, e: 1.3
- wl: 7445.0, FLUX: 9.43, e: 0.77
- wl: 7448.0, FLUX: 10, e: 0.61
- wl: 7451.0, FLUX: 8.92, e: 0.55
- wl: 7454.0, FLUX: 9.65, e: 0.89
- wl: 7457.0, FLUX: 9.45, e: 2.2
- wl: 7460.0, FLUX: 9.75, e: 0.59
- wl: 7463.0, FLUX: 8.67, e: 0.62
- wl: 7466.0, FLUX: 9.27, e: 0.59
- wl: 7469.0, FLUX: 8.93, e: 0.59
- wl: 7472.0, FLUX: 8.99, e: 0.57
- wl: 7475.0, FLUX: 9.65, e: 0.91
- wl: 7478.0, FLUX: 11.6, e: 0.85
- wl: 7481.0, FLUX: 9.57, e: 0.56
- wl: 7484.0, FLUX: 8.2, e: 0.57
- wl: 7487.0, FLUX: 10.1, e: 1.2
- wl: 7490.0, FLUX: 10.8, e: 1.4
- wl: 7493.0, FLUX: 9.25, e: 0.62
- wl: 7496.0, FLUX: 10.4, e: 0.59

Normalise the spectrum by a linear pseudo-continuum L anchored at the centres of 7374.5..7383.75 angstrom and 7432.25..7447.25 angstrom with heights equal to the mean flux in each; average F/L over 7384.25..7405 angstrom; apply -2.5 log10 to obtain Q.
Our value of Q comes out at 0.096 mag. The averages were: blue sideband 10.5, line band 9.44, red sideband 9.74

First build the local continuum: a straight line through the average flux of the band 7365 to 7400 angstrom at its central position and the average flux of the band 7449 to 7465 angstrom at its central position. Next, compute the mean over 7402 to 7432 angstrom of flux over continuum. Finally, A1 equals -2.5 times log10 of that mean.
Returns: 0.07 mag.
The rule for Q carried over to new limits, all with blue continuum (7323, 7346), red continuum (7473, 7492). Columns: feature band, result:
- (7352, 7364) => 0.06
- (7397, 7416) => 0.04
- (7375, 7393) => -0.06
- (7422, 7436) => 0.11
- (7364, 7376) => 0.00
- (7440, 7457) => 0.01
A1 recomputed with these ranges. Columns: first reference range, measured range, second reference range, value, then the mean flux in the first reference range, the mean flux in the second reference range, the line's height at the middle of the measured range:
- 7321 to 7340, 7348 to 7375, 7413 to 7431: 0.040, 9.3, 9.13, 9.24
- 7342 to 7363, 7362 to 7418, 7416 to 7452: -0.059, 8.65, 9.38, 8.99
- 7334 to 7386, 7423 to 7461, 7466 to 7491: 0.023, 9.21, 9.68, 9.54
